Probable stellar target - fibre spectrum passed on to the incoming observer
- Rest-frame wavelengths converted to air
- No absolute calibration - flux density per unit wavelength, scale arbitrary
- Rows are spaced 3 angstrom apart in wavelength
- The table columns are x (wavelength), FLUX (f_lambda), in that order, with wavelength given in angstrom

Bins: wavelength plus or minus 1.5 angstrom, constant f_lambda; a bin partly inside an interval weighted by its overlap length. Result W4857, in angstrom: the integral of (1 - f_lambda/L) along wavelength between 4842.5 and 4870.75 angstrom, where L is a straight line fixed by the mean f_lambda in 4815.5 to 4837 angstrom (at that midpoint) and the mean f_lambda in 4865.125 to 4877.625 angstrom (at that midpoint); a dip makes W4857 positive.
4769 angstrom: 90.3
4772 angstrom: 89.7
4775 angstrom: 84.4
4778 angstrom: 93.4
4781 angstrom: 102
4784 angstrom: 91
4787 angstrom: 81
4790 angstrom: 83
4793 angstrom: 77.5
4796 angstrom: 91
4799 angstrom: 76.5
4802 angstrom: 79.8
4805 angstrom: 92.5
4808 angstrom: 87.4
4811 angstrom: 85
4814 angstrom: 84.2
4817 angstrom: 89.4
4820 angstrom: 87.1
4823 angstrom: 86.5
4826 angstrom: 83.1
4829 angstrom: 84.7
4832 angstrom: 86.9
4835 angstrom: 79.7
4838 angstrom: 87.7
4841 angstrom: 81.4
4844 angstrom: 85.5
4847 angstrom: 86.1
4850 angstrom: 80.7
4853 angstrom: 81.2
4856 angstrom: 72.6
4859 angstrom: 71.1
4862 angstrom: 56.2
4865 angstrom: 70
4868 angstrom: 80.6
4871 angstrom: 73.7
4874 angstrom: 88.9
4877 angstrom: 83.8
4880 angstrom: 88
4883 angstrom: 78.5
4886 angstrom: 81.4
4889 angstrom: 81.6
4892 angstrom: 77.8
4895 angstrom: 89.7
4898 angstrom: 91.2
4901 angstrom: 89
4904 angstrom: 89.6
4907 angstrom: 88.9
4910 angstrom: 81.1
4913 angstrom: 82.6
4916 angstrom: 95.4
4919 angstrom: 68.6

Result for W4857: 2.1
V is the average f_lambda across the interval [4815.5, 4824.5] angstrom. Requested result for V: 87.7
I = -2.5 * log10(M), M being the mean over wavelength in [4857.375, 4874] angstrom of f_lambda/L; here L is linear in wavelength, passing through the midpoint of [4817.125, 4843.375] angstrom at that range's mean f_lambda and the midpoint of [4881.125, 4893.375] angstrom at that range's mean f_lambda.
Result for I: 0.14 mag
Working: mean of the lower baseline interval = 84.9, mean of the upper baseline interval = 80.1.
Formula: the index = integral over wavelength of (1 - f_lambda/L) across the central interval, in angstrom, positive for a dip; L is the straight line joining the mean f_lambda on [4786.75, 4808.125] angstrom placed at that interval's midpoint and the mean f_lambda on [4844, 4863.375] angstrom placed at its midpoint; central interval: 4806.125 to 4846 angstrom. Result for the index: -3.0 angstrom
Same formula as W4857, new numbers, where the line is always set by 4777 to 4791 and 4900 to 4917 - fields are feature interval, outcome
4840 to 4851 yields 0.65 angstrom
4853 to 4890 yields 4.61 angstrom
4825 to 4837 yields 0.73 angstrom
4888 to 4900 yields 0.33 angstrom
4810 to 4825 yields 0.52 angstrom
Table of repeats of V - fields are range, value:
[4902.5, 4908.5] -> 89.2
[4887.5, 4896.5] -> 83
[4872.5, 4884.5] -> 84.8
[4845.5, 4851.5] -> 83.4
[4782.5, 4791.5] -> 85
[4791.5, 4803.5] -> 81.2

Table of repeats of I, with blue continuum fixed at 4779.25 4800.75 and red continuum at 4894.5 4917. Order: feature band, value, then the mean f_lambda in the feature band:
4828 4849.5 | 0.03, 84.4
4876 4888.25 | 0.06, 82.8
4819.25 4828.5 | 0.02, 85.3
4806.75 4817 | 0.00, 86.1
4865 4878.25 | 0.09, 80.4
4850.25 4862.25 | 0.20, 72.8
